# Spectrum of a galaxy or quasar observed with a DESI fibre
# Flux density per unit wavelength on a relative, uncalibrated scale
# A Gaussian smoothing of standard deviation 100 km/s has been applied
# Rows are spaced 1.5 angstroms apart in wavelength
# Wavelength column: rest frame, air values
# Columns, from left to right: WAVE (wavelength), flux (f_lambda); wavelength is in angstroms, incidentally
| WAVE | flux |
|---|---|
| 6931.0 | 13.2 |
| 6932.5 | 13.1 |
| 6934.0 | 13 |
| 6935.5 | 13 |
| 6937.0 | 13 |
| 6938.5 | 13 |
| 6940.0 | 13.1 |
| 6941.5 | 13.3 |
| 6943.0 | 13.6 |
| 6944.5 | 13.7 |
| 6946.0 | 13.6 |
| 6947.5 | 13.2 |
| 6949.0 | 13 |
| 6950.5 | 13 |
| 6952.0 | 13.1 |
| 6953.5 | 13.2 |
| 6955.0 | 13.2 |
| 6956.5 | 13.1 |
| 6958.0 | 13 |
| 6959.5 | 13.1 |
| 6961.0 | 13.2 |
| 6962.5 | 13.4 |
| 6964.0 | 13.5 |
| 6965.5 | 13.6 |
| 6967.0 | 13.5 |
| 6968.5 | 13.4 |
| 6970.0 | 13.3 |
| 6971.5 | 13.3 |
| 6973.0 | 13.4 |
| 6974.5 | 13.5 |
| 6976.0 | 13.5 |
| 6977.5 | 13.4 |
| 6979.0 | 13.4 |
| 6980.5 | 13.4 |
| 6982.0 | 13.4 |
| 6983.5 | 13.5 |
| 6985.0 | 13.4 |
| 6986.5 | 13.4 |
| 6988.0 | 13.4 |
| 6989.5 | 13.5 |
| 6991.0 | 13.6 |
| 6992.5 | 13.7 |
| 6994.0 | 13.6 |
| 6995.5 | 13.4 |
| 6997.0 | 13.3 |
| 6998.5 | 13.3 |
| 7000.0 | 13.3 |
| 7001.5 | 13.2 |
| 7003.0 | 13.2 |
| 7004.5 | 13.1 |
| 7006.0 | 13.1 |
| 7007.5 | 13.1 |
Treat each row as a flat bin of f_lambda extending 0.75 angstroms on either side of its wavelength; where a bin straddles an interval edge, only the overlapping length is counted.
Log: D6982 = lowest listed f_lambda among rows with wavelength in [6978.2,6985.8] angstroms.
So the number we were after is 13.4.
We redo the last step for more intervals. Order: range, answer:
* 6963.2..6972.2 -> 13.3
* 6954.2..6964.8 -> 13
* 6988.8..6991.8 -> 13.5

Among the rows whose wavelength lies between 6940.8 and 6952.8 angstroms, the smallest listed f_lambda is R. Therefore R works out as 13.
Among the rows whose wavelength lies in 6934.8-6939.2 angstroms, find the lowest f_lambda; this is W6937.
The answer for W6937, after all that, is 13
